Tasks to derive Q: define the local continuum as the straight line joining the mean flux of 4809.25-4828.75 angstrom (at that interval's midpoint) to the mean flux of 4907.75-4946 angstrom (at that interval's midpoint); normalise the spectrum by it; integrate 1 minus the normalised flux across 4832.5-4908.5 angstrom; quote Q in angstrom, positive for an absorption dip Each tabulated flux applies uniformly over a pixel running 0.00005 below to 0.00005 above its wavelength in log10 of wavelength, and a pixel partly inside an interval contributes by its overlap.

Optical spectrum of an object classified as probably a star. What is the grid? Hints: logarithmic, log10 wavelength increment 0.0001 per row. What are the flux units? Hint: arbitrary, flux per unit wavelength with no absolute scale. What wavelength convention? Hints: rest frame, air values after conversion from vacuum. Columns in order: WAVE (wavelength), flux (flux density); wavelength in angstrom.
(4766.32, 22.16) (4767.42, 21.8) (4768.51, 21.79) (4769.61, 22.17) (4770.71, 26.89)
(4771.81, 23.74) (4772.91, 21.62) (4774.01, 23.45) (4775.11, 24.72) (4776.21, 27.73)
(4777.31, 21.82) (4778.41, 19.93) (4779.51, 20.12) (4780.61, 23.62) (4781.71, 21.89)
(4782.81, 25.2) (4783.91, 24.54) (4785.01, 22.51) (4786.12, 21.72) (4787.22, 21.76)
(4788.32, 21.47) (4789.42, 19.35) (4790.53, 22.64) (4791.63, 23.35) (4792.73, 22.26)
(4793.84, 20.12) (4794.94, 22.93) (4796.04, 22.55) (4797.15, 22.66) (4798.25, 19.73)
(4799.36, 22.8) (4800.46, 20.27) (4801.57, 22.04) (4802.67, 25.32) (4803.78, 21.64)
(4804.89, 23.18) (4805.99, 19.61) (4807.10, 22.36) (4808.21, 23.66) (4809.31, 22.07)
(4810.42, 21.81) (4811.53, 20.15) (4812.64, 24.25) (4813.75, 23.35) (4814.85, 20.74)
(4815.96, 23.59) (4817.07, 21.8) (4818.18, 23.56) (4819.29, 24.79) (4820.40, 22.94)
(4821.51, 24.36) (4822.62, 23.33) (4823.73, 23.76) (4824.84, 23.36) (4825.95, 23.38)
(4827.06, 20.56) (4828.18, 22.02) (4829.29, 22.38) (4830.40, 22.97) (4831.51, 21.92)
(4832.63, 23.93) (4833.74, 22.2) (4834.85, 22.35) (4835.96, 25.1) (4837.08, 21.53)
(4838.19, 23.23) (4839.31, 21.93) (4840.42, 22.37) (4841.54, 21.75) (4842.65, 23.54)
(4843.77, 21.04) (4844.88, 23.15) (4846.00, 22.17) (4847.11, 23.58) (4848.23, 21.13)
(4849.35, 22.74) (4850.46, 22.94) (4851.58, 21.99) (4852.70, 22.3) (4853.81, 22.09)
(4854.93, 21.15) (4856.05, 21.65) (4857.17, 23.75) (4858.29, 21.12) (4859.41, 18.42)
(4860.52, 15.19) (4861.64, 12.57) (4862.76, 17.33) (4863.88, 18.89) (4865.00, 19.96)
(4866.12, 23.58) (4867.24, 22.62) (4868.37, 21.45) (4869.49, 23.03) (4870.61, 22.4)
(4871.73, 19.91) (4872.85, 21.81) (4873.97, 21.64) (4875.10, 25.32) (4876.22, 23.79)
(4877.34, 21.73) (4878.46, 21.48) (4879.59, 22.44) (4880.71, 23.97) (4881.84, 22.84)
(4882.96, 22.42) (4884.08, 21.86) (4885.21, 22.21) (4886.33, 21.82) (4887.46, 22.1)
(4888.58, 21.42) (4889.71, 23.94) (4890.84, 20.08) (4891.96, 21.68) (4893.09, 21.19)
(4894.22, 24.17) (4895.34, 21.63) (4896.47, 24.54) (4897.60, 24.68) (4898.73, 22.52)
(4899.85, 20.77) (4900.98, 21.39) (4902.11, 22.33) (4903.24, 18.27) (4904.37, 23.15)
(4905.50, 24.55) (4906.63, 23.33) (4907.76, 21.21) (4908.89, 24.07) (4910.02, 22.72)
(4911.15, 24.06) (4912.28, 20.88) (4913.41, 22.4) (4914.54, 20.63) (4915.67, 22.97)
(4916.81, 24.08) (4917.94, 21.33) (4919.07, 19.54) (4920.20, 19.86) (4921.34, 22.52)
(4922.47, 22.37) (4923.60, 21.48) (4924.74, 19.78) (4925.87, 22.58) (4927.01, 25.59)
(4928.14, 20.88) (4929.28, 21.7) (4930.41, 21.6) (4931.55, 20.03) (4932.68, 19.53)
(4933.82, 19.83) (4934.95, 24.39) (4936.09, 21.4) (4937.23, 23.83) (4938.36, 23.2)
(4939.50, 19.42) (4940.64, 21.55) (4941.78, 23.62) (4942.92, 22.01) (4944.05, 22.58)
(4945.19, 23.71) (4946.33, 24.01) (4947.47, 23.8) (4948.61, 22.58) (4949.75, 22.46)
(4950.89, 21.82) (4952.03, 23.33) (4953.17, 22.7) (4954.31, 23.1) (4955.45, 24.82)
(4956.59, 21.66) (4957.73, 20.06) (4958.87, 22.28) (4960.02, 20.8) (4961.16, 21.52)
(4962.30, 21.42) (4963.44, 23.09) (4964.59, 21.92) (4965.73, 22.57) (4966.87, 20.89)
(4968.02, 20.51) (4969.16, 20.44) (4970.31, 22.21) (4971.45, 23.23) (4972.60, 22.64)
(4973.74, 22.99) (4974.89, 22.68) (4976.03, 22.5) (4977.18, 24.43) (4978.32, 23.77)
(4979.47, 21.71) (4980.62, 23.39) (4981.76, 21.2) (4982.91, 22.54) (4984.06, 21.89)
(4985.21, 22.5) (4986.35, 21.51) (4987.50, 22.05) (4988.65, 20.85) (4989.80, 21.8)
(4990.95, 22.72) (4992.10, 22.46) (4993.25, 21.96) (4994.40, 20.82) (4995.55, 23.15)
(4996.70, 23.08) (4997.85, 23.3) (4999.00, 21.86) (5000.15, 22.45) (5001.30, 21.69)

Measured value 1.7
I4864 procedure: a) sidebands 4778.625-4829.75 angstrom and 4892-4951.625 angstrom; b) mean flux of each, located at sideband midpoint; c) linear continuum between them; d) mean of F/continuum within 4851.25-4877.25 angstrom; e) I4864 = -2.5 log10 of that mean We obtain 0.07 mag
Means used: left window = 22.4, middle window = 21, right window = 22.2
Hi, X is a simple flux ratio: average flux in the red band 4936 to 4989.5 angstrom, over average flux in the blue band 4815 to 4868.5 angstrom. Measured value 1.0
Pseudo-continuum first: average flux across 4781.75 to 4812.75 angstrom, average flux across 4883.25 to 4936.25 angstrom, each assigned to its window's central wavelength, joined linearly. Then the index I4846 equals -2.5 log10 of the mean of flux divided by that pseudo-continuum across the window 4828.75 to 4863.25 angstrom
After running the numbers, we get 0.03 mag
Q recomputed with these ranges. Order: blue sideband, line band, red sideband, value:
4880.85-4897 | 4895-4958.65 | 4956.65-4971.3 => -0.9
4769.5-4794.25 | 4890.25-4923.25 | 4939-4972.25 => 0.3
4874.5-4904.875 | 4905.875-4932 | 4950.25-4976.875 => 0.3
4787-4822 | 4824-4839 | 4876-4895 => -0.3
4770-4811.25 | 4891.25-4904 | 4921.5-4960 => 0.1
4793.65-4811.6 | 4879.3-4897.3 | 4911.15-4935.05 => -0.6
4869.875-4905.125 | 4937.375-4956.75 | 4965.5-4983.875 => -0.4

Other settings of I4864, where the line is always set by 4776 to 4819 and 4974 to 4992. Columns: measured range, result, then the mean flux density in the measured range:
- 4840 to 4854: 0.00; 22.4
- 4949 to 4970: 0.02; 22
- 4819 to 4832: -0.03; 23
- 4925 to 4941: 0.03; 21.8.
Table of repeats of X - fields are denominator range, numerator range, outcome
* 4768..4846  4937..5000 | 0.99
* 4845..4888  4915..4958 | 1.03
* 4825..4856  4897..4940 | 0.98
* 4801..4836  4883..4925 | 0.97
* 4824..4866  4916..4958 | 1.03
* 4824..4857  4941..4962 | 1.01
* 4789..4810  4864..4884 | 1.01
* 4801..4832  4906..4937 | 0.97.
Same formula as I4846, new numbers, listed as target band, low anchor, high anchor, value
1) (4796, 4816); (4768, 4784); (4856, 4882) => 0.02 mag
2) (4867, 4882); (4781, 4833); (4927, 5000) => 0.00 mag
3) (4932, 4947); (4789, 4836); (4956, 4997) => 0.00 mag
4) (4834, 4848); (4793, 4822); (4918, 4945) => -0.02 mag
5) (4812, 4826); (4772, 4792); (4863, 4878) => -0.05 mag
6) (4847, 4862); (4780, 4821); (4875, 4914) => 0.08 mag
